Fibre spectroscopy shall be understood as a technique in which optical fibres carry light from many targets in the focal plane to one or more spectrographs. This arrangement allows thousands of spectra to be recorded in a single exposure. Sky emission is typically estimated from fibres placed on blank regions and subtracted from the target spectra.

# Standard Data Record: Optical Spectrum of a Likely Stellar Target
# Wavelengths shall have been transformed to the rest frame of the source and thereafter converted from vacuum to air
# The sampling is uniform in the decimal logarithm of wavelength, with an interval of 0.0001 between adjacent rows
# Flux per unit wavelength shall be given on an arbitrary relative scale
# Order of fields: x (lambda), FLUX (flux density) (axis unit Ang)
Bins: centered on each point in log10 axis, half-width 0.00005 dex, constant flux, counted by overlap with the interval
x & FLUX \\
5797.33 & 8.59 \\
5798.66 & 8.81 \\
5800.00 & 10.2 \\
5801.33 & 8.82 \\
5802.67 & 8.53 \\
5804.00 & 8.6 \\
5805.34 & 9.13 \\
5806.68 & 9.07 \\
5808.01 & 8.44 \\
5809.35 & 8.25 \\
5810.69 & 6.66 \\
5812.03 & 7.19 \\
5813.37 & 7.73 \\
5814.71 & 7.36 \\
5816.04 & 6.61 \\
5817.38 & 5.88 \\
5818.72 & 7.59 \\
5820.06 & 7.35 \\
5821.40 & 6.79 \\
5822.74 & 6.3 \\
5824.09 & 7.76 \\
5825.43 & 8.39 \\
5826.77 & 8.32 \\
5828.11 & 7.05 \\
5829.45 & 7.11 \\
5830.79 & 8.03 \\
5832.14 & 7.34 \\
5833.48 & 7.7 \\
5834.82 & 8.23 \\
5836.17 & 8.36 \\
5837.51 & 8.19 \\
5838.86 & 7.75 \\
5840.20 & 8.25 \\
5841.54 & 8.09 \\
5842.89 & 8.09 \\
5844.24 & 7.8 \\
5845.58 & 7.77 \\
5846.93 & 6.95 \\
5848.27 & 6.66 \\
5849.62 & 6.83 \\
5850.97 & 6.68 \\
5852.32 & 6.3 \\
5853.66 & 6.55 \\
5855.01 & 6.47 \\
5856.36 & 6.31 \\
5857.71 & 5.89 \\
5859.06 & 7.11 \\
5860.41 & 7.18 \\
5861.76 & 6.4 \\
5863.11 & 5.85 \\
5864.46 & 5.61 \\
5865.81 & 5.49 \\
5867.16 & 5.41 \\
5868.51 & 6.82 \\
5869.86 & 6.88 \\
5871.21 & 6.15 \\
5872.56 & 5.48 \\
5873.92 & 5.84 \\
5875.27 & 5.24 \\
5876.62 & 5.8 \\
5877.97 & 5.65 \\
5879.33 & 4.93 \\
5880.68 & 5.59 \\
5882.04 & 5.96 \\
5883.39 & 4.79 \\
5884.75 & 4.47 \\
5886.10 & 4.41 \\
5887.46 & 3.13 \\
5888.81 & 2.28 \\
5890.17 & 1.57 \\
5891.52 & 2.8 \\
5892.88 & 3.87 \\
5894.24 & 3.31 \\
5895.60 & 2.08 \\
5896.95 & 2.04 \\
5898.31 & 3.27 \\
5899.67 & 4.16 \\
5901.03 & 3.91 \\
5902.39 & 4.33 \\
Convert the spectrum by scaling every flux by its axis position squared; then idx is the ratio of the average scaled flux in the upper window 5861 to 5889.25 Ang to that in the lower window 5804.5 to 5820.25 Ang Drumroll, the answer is 0.72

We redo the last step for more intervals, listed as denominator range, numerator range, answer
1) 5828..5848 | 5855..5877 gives 0.79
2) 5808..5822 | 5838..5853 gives 1.04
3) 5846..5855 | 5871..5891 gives 0.71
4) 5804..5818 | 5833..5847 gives 1.05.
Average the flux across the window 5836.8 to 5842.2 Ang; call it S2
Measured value 8.08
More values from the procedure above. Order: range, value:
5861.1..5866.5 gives 5.84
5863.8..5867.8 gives 5.51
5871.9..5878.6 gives 5.6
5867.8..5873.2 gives 6.34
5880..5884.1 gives 5.44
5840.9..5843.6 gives 8.06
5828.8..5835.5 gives 7.68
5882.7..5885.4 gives 4.64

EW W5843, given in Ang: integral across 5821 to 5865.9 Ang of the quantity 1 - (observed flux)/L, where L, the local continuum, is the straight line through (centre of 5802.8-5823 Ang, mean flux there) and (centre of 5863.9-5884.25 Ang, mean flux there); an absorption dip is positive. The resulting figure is -3.6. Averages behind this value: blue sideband 7.58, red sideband 5.7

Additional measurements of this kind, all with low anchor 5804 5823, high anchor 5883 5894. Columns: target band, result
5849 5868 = -4.78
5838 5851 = -3.86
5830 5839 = -2.25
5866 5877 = -4.14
